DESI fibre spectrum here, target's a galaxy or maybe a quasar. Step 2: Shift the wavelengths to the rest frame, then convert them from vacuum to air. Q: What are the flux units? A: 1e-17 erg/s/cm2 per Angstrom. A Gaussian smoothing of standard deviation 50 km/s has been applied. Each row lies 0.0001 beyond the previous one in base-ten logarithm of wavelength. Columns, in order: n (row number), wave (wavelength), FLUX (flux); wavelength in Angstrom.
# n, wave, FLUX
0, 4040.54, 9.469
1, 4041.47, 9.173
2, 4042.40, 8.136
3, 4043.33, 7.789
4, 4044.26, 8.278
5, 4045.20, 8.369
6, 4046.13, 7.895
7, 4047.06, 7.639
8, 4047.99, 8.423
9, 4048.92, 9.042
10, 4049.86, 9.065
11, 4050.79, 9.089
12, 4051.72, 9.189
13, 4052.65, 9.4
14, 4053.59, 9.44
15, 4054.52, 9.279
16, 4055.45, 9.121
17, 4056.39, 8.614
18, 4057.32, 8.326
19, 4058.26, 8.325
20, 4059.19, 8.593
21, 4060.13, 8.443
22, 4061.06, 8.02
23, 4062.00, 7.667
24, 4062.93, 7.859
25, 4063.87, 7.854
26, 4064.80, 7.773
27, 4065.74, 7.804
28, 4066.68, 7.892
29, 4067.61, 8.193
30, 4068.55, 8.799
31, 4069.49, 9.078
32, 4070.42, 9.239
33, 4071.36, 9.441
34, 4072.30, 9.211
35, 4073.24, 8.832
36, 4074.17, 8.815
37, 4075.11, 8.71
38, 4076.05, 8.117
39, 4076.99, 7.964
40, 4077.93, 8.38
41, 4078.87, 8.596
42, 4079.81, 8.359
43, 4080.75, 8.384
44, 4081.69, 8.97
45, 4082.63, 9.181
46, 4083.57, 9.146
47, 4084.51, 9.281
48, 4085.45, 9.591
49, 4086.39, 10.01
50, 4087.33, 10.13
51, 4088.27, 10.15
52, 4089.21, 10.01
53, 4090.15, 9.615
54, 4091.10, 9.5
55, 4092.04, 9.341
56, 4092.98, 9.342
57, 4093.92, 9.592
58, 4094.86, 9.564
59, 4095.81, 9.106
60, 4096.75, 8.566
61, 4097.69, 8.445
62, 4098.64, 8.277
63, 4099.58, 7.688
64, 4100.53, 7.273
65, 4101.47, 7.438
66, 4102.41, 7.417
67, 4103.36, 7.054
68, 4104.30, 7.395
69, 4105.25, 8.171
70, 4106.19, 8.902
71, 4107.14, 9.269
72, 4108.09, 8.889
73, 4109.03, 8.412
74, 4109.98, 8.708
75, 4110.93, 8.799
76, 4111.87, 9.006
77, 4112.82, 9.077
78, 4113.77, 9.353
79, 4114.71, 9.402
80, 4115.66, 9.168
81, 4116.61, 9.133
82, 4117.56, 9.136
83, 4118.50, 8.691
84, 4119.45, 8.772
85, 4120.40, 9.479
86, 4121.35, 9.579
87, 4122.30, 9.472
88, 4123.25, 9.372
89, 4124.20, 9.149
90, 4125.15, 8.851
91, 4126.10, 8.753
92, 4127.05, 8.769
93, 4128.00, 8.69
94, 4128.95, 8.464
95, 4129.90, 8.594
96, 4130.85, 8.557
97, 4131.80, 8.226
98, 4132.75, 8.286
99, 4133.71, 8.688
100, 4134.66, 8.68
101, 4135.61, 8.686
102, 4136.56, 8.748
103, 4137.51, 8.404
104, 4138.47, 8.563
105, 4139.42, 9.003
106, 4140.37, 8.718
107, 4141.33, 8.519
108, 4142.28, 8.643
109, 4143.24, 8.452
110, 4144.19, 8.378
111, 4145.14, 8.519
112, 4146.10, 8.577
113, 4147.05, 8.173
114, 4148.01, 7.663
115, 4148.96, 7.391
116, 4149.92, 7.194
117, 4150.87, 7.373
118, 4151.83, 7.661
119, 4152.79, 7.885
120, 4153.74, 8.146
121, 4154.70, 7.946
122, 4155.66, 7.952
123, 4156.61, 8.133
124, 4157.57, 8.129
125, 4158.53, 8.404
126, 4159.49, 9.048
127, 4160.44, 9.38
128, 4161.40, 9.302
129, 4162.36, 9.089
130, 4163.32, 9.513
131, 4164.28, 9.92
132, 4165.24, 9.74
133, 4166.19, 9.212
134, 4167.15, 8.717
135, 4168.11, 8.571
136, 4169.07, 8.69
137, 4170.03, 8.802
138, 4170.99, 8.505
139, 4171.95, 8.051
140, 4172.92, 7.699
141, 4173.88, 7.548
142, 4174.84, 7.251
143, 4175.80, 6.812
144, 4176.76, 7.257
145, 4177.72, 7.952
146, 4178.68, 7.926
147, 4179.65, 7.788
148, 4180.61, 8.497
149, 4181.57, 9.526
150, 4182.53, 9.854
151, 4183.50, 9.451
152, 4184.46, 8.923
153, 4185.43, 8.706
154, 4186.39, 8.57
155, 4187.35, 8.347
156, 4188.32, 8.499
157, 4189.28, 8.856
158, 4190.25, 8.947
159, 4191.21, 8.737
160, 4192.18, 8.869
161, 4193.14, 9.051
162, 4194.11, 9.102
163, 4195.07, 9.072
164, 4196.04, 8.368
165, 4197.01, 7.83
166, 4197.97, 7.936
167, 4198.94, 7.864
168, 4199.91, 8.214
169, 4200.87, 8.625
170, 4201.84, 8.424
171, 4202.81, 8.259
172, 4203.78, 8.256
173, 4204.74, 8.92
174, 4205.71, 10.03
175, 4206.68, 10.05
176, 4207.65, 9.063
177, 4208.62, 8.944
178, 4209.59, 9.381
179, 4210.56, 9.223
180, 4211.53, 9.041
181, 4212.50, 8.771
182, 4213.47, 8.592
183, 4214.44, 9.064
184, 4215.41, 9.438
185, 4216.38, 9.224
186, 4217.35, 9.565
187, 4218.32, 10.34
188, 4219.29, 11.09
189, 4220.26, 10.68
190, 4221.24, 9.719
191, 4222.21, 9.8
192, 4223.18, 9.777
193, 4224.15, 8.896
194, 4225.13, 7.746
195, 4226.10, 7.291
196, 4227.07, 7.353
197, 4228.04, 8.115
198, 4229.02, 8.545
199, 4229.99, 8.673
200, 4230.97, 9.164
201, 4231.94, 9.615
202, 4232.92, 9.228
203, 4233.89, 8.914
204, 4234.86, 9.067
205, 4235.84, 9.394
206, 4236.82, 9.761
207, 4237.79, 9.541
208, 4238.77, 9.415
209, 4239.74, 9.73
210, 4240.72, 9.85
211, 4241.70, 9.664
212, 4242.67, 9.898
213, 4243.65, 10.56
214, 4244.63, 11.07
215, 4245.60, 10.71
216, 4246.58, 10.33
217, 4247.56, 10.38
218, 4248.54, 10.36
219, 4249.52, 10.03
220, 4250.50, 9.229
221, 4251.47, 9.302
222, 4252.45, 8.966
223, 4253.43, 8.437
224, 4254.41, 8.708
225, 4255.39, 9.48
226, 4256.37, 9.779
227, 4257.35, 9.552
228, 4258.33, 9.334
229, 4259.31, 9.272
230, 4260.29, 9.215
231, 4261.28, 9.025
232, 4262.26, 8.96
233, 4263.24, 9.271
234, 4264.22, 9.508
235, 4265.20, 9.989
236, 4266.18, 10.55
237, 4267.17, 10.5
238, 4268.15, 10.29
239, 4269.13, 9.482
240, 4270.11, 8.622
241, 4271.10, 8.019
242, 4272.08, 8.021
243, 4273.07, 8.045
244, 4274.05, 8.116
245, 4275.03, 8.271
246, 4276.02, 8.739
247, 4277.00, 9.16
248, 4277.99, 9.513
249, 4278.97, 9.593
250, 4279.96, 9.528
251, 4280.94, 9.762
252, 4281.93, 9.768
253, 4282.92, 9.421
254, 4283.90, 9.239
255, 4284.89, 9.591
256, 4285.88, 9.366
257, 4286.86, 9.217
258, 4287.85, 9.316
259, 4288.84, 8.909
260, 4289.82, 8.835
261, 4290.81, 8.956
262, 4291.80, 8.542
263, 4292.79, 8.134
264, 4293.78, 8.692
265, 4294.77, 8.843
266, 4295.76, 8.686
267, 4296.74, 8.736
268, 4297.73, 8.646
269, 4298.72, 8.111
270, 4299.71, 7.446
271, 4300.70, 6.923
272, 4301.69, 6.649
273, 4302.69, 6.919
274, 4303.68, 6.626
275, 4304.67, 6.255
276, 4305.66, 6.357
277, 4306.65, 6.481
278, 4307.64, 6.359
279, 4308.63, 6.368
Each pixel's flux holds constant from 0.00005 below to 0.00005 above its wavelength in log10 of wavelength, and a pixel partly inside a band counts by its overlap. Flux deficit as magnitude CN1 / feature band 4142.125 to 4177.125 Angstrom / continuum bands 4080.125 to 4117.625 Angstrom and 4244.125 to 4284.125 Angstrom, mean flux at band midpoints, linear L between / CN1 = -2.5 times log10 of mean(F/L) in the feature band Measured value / 0.095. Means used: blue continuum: 8.89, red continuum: 9.4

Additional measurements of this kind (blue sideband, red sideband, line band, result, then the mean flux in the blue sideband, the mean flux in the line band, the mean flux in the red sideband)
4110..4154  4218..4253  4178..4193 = 0.04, 8.63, 8.76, 9.5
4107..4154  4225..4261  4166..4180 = 0.11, 8.64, 8.03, 9.36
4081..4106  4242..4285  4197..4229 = 0.04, 8.85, 8.97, 9.44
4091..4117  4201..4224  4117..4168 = 0.03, 8.64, 8.63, 9.36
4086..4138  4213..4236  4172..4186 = 0.10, 8.84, 8.22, 9.13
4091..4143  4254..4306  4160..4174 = -0.02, 8.72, 8.88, 8.81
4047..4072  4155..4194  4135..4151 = 0.04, 8.6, 8.32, 8.61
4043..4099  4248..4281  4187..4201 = 0.06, 8.79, 8.55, 9.25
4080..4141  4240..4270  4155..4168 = 0.03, 8.86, 8.94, 9.71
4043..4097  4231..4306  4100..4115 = 0.06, 8.8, 8.4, 9.08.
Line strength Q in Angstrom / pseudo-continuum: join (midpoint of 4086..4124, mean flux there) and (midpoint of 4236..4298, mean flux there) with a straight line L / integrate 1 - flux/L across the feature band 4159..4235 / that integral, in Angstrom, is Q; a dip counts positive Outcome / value 2.8 Angstrom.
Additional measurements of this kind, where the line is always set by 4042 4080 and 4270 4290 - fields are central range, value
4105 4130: -1.0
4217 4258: -2.5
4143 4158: 1.3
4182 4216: 0.0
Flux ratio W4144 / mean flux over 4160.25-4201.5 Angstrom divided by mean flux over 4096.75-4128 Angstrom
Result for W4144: 0.99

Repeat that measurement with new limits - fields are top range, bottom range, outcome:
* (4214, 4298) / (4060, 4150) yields 1.07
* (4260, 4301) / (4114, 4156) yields 1.05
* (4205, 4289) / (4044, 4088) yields 1.08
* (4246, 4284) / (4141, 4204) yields 1.11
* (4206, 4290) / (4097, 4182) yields 1.10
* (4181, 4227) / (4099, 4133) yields 1.04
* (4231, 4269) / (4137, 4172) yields 1.13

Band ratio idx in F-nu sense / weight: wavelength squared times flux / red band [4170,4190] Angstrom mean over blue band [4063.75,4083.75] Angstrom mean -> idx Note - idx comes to 1.02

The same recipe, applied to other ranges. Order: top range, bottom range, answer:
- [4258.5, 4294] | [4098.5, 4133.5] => 1.14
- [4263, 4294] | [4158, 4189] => 1.12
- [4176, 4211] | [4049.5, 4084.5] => 1.07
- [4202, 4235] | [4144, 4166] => 1.11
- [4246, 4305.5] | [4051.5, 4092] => 1.12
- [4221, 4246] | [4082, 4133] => 1.11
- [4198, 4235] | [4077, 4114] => 1.08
